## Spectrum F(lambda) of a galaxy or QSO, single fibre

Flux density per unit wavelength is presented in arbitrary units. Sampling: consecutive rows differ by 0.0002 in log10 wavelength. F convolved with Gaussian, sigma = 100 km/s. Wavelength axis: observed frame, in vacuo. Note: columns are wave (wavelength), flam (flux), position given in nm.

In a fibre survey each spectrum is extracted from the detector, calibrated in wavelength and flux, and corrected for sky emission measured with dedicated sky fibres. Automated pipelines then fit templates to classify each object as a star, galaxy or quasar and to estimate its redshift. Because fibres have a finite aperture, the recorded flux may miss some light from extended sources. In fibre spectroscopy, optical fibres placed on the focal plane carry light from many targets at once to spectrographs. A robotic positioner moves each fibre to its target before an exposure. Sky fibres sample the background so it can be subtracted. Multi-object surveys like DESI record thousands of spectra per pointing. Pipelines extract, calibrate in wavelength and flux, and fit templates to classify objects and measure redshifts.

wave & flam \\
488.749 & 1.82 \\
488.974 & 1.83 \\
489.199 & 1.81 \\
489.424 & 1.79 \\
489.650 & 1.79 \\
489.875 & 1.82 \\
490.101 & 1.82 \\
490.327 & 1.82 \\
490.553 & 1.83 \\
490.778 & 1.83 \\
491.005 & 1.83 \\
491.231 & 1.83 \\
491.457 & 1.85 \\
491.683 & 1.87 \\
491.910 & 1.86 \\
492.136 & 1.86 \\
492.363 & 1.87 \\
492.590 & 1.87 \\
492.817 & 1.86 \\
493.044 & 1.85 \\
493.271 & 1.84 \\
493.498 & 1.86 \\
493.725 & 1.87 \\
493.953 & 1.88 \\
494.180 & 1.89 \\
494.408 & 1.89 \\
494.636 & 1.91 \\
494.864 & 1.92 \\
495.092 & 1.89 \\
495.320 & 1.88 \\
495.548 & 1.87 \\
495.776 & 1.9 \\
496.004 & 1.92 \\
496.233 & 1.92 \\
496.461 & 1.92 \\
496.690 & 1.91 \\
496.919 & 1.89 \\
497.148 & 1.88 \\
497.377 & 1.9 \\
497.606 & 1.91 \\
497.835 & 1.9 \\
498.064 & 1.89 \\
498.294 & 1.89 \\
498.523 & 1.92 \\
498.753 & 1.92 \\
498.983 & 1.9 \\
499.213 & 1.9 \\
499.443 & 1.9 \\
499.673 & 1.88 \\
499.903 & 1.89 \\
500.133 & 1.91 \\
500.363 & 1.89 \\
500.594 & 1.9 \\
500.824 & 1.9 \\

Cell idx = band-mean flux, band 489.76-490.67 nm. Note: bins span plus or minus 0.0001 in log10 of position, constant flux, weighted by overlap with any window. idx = 1.82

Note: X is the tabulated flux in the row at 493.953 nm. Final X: 1.88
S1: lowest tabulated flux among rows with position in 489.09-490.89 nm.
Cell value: 1.79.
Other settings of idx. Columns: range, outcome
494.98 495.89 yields 1.89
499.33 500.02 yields 1.89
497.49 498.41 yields 1.9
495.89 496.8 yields 1.92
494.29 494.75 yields 1.9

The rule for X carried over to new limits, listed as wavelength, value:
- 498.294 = 1.89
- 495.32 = 1.88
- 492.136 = 1.86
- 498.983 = 1.9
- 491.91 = 1.86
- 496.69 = 1.91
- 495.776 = 1.9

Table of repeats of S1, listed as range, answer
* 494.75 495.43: 1.88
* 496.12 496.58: 1.92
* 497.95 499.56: 1.89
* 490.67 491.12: 1.83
